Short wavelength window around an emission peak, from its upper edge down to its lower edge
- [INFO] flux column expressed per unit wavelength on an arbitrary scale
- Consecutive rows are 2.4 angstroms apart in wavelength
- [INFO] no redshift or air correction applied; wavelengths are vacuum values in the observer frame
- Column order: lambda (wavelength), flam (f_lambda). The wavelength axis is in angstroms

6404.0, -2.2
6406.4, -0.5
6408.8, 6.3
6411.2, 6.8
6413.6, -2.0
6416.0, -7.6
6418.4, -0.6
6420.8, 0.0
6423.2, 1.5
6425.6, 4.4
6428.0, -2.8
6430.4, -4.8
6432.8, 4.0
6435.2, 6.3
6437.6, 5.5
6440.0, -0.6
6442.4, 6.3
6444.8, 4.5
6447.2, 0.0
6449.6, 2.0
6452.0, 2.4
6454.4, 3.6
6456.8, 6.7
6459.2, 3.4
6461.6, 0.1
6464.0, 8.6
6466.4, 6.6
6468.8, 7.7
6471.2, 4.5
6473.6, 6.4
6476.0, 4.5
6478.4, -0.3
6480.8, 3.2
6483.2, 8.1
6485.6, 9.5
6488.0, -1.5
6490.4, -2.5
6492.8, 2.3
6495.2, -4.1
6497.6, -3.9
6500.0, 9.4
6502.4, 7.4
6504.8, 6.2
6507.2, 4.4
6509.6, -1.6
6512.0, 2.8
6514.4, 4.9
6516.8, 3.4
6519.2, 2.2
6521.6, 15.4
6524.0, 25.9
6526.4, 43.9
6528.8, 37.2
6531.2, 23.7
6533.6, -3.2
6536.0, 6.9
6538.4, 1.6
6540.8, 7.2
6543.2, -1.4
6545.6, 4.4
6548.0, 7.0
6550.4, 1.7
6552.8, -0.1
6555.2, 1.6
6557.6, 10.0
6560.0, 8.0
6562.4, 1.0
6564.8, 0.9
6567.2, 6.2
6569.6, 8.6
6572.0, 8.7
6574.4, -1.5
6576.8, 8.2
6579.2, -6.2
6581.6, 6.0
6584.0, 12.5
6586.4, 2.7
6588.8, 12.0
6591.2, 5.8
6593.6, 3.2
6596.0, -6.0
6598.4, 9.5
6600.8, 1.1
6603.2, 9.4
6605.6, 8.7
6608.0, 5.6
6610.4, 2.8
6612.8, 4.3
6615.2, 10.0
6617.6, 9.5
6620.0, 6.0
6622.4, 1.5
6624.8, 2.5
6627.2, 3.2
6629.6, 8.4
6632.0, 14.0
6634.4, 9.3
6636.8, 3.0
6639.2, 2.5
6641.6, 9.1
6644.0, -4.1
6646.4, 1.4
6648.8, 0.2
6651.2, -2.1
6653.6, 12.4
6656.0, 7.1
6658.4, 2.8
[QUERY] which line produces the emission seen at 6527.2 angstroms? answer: [O II]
